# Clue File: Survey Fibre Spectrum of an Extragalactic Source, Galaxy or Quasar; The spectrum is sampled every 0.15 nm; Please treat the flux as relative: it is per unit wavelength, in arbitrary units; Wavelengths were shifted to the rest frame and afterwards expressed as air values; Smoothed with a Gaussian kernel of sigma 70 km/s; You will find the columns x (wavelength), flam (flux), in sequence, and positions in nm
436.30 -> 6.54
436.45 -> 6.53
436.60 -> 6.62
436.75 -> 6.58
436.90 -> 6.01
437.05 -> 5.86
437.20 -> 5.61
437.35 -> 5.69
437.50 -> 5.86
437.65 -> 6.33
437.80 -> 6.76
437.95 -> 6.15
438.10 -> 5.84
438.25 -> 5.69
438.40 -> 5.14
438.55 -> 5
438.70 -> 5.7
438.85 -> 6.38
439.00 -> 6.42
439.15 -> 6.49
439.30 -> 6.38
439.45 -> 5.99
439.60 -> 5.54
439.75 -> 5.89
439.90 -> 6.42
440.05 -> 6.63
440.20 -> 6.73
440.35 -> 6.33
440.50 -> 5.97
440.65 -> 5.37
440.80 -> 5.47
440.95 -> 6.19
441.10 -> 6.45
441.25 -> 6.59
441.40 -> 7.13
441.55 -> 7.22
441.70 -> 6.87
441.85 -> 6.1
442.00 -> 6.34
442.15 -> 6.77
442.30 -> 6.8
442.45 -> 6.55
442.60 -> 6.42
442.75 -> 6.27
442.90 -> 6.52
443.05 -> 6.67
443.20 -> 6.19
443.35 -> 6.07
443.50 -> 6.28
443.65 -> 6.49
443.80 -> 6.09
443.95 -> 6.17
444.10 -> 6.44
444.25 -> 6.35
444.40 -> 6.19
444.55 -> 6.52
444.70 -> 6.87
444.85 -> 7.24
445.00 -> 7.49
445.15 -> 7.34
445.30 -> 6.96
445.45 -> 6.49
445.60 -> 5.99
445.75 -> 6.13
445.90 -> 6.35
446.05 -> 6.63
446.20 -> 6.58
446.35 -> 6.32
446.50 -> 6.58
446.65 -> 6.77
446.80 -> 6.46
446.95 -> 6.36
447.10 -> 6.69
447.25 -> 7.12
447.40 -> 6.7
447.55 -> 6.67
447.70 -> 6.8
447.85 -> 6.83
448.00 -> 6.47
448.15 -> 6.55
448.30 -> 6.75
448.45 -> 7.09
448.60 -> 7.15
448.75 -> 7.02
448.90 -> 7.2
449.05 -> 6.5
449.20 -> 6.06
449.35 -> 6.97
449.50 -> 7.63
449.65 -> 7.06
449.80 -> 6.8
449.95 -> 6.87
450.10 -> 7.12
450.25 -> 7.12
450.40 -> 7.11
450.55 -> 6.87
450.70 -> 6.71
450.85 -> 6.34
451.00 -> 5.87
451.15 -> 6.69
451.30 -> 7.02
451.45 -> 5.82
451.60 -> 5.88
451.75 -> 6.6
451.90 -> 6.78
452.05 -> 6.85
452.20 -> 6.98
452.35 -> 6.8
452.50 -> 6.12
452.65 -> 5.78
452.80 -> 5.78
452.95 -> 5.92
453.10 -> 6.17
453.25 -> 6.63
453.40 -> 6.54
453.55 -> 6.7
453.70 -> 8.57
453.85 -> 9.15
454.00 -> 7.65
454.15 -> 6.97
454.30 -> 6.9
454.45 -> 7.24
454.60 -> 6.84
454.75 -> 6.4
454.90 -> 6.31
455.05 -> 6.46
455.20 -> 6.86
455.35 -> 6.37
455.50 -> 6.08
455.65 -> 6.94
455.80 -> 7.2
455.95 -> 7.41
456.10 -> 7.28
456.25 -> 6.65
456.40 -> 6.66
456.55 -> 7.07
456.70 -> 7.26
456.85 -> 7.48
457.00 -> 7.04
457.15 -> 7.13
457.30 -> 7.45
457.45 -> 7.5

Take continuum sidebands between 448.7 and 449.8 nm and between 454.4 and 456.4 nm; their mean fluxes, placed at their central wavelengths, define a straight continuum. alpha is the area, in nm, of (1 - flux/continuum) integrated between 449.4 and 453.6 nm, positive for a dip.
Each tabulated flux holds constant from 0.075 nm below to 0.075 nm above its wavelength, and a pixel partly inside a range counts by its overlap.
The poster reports 0.16 nm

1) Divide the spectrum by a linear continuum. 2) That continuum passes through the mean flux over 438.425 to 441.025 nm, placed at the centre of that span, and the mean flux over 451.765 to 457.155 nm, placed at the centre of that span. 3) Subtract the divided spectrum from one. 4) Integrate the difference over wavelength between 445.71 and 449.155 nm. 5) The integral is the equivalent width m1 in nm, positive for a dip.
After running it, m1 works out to -0.117 nm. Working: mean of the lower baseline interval 6.04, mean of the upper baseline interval 6.85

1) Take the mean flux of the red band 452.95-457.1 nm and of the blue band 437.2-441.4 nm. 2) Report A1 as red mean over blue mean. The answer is 1.15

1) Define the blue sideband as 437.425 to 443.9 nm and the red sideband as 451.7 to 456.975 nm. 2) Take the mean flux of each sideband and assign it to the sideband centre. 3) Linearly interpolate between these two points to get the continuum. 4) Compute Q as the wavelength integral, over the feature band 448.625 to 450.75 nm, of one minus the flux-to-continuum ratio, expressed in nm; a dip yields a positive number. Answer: -0.10 nm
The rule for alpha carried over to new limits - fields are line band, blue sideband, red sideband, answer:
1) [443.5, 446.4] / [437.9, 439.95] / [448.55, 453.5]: -0.13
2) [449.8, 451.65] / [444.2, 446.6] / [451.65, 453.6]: -0.04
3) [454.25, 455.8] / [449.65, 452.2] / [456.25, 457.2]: 0.06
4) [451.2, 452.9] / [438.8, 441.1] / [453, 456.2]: 0.11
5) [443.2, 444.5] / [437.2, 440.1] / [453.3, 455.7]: 0.01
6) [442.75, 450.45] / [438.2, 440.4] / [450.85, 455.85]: -0.36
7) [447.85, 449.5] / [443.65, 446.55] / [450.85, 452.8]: -0.09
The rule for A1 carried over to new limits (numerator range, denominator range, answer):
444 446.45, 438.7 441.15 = 1.08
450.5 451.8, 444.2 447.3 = 0.97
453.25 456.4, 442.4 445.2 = 1.07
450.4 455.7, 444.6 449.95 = 0.99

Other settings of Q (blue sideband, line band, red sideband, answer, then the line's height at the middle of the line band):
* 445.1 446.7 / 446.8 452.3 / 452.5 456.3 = -0.07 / 6.66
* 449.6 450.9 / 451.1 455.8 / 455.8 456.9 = 0.20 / 7.01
